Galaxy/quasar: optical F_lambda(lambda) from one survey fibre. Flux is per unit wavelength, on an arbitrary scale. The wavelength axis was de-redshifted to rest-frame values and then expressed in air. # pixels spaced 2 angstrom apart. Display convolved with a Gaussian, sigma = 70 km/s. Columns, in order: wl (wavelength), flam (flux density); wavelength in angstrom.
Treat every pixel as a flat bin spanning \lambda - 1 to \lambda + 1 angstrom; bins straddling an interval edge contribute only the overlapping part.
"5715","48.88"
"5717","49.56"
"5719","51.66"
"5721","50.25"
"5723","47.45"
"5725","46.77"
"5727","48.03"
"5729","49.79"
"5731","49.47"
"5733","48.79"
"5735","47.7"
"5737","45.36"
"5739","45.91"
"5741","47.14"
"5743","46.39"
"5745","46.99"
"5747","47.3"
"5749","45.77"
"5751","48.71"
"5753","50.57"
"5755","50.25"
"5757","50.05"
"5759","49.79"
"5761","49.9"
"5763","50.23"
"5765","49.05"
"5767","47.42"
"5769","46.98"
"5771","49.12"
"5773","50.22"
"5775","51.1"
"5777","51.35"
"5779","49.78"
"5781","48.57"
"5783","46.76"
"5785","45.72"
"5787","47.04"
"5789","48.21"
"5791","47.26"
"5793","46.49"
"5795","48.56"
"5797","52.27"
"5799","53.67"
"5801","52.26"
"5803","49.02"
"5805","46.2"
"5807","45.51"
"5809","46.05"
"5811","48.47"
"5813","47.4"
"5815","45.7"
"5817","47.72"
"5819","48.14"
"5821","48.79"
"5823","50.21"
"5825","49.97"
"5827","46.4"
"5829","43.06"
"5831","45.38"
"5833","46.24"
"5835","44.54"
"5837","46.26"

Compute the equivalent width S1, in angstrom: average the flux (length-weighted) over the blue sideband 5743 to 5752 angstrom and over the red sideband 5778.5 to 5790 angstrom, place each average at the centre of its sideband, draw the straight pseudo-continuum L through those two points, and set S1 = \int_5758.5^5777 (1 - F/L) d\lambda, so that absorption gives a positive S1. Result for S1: -0.8 angstrom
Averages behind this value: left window 47.1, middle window 49.4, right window 47.6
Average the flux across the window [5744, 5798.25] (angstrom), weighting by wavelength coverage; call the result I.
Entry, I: 48.7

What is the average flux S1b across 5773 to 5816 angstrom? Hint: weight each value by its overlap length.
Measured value 48.5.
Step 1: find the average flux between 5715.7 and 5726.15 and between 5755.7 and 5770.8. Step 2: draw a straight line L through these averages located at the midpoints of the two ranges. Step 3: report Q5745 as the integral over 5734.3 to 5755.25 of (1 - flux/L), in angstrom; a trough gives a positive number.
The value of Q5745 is 0.7 angstrom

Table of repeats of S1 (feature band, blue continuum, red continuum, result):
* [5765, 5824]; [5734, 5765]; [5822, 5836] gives -1.6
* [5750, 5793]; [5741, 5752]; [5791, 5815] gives -1.1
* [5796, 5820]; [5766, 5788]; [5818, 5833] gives -0.4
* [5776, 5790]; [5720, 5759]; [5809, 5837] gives -0.2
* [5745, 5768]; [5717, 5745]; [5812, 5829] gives -0.4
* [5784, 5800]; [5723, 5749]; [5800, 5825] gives -0.3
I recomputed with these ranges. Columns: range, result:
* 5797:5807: 50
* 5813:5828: 48.1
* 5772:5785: 49.3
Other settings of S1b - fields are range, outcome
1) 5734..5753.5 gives 47.1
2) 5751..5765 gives 50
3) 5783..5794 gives 46.9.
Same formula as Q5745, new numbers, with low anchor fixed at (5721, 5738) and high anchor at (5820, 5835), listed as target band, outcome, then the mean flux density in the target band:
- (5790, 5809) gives -0.6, 48.9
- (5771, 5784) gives -0.6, 49.6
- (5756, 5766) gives -0.4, 49.8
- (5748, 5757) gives -0.2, 49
